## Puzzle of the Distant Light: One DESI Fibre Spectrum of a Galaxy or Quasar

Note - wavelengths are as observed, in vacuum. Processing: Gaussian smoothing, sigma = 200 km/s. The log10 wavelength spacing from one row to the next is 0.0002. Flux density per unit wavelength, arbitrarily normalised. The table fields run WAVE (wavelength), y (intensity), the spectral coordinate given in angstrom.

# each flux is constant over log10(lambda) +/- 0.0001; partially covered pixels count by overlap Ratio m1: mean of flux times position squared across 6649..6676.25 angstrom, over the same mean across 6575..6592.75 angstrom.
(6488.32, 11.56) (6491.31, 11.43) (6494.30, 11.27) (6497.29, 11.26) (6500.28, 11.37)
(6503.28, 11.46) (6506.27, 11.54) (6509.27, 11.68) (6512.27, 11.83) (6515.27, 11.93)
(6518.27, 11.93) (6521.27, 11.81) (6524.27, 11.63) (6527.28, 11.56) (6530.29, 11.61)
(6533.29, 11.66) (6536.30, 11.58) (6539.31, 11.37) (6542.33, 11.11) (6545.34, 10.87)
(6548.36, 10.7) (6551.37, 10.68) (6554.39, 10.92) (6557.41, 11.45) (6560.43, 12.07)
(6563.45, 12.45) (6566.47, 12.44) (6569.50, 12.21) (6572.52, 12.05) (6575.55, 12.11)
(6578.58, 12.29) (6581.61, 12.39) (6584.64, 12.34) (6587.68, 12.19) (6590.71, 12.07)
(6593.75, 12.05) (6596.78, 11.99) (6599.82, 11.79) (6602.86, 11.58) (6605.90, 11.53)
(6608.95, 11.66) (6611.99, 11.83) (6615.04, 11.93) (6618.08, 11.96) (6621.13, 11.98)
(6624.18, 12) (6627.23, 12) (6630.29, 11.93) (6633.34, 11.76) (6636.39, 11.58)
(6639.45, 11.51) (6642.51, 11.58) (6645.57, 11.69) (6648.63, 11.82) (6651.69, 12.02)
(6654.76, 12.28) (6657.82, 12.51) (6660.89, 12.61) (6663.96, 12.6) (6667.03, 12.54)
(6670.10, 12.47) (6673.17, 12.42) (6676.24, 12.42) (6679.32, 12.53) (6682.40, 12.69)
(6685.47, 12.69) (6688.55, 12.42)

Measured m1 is 1.04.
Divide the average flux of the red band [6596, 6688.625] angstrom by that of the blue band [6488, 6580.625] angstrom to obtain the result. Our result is 1.04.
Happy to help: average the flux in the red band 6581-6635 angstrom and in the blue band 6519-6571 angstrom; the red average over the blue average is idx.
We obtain 1.03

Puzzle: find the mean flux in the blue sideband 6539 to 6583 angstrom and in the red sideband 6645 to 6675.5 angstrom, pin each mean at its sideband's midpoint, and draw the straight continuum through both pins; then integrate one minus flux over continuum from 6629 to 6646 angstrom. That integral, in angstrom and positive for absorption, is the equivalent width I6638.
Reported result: 0.7 angstrom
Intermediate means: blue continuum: 11.7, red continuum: 12.3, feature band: 11.7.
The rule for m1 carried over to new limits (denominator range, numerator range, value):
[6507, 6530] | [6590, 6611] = 1.03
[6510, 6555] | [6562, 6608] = 1.08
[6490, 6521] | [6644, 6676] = 1.11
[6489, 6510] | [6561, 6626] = 1.08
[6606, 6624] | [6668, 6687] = 1.08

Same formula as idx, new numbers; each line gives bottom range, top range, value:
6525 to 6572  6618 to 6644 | 1.02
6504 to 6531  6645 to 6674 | 1.05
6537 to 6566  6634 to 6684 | 1.08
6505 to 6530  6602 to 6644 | 1.00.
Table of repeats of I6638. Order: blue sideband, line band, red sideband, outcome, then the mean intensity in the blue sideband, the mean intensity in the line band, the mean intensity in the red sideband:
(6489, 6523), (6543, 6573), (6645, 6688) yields 0.8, 11.6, 11.6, 12.4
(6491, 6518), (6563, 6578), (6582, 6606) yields -0.5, 11.6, 12.2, 12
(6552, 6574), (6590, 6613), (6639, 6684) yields 0.4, 11.9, 11.8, 12.3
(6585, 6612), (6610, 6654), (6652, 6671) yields 1.3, 11.9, 11.8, 12.5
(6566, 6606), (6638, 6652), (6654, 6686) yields 0.8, 12.1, 11.7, 12.5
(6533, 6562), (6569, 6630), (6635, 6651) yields -2.8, 11.2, 12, 11.7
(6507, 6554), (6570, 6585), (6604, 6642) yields -0.8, 11.5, 12.2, 11.8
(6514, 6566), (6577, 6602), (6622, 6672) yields -0.8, 11.5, 12.1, 12.1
